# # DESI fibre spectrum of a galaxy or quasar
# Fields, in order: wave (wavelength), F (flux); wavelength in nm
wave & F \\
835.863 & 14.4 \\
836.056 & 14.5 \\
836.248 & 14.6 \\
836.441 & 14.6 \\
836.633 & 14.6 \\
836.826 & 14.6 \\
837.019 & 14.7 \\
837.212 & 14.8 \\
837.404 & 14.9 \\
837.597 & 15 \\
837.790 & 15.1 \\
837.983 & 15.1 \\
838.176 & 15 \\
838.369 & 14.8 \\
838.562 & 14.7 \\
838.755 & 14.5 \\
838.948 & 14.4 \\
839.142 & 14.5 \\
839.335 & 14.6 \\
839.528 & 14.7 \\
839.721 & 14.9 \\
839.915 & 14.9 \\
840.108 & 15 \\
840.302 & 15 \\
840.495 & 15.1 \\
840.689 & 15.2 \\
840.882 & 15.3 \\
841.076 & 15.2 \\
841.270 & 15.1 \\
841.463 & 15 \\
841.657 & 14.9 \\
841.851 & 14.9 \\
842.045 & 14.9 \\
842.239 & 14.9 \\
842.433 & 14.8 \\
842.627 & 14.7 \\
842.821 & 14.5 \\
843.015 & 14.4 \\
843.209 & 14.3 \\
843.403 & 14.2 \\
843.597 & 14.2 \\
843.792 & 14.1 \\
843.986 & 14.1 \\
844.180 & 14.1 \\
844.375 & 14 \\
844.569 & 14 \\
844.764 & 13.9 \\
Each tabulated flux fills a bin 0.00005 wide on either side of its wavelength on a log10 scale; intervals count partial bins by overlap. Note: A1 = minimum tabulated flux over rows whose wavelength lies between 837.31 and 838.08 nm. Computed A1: 14.9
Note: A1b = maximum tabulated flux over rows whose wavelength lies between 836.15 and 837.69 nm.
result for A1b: 15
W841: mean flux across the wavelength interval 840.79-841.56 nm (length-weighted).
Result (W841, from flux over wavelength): 15.1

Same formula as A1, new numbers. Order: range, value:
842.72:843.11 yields 14.4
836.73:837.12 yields 14.6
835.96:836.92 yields 14.5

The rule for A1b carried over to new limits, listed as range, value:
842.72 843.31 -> 14.5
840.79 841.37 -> 15.3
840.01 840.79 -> 15.2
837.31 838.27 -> 15.1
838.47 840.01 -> 14.9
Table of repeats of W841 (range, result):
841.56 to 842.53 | 14.9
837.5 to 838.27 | 15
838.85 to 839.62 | 14.5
